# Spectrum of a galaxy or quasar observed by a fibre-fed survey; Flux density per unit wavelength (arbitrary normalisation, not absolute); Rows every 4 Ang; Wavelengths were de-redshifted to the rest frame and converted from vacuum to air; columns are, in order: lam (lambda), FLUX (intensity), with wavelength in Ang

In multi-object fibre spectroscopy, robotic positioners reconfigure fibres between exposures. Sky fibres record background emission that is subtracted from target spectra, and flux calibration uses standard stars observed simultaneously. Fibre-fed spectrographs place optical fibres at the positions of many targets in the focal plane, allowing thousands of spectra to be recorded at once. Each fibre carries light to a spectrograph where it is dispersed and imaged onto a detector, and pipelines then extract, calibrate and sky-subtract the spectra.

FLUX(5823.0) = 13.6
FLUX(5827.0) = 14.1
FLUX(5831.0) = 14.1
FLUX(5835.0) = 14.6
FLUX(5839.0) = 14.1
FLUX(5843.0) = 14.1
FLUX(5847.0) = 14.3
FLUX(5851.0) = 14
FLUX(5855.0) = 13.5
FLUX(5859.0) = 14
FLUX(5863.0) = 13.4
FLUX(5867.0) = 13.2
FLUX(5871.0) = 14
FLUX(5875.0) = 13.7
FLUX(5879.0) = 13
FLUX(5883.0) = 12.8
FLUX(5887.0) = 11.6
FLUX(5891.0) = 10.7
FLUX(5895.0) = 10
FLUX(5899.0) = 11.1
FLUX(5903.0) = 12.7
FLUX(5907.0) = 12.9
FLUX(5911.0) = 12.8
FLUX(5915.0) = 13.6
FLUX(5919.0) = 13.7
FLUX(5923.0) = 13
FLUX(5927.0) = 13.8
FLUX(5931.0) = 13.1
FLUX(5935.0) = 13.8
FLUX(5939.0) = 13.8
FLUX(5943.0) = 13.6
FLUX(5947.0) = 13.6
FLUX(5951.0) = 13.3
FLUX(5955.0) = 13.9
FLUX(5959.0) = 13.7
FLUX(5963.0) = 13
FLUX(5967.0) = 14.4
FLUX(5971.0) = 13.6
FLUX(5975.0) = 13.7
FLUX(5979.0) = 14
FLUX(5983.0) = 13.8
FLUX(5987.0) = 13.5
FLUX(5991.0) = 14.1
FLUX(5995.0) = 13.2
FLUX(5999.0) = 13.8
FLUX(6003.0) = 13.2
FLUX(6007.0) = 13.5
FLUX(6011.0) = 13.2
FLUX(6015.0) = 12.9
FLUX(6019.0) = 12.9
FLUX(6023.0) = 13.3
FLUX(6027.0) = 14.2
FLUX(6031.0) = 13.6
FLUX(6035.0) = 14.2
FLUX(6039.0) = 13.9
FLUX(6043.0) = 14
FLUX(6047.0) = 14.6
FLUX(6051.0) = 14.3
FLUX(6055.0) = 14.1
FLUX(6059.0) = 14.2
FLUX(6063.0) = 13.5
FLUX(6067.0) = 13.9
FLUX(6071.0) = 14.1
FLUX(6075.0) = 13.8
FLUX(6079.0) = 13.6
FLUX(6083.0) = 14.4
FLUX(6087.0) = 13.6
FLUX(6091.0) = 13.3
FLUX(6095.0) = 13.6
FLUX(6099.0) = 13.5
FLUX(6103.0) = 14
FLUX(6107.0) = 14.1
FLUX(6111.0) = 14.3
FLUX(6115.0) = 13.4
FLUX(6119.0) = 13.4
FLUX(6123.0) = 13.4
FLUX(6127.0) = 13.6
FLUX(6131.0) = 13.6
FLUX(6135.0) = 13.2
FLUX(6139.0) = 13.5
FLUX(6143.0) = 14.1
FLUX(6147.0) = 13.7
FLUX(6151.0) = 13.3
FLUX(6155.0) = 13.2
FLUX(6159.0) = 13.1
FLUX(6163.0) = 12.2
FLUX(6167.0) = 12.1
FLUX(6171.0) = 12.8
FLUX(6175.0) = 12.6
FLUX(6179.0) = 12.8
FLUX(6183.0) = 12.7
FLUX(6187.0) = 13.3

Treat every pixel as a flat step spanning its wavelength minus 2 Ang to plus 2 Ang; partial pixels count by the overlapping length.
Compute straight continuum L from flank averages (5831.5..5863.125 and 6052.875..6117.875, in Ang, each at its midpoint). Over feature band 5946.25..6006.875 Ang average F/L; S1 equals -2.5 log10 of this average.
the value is 0.02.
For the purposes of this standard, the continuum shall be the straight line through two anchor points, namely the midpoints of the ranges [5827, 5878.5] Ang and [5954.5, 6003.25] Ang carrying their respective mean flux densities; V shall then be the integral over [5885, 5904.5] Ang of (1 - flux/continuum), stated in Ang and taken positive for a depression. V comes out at 3.7 Ang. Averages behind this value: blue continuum 13.9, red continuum 13.7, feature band 11.2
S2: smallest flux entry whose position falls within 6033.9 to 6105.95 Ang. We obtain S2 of 13.3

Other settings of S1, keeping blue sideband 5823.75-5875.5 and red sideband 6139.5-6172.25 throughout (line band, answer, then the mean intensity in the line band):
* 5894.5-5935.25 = 0.07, 12.8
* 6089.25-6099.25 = -0.02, 13.5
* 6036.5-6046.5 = -0.05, 14.1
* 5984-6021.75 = 0.01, 13.4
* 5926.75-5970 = 0.00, 13.6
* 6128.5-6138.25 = -0.02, 13.4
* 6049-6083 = -0.05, 14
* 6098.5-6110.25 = -0.06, 14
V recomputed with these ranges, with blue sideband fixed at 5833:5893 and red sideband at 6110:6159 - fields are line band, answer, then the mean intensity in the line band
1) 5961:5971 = -0.17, 13.7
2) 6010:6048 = -0.54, 13.7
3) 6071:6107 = -0.70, 13.8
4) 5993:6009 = 0.05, 13.4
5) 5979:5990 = -0.24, 13.8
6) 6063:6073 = -0.30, 13.9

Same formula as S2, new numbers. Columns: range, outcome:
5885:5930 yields 10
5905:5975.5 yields 12.8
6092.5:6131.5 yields 13.4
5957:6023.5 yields 12.9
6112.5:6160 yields 13.1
